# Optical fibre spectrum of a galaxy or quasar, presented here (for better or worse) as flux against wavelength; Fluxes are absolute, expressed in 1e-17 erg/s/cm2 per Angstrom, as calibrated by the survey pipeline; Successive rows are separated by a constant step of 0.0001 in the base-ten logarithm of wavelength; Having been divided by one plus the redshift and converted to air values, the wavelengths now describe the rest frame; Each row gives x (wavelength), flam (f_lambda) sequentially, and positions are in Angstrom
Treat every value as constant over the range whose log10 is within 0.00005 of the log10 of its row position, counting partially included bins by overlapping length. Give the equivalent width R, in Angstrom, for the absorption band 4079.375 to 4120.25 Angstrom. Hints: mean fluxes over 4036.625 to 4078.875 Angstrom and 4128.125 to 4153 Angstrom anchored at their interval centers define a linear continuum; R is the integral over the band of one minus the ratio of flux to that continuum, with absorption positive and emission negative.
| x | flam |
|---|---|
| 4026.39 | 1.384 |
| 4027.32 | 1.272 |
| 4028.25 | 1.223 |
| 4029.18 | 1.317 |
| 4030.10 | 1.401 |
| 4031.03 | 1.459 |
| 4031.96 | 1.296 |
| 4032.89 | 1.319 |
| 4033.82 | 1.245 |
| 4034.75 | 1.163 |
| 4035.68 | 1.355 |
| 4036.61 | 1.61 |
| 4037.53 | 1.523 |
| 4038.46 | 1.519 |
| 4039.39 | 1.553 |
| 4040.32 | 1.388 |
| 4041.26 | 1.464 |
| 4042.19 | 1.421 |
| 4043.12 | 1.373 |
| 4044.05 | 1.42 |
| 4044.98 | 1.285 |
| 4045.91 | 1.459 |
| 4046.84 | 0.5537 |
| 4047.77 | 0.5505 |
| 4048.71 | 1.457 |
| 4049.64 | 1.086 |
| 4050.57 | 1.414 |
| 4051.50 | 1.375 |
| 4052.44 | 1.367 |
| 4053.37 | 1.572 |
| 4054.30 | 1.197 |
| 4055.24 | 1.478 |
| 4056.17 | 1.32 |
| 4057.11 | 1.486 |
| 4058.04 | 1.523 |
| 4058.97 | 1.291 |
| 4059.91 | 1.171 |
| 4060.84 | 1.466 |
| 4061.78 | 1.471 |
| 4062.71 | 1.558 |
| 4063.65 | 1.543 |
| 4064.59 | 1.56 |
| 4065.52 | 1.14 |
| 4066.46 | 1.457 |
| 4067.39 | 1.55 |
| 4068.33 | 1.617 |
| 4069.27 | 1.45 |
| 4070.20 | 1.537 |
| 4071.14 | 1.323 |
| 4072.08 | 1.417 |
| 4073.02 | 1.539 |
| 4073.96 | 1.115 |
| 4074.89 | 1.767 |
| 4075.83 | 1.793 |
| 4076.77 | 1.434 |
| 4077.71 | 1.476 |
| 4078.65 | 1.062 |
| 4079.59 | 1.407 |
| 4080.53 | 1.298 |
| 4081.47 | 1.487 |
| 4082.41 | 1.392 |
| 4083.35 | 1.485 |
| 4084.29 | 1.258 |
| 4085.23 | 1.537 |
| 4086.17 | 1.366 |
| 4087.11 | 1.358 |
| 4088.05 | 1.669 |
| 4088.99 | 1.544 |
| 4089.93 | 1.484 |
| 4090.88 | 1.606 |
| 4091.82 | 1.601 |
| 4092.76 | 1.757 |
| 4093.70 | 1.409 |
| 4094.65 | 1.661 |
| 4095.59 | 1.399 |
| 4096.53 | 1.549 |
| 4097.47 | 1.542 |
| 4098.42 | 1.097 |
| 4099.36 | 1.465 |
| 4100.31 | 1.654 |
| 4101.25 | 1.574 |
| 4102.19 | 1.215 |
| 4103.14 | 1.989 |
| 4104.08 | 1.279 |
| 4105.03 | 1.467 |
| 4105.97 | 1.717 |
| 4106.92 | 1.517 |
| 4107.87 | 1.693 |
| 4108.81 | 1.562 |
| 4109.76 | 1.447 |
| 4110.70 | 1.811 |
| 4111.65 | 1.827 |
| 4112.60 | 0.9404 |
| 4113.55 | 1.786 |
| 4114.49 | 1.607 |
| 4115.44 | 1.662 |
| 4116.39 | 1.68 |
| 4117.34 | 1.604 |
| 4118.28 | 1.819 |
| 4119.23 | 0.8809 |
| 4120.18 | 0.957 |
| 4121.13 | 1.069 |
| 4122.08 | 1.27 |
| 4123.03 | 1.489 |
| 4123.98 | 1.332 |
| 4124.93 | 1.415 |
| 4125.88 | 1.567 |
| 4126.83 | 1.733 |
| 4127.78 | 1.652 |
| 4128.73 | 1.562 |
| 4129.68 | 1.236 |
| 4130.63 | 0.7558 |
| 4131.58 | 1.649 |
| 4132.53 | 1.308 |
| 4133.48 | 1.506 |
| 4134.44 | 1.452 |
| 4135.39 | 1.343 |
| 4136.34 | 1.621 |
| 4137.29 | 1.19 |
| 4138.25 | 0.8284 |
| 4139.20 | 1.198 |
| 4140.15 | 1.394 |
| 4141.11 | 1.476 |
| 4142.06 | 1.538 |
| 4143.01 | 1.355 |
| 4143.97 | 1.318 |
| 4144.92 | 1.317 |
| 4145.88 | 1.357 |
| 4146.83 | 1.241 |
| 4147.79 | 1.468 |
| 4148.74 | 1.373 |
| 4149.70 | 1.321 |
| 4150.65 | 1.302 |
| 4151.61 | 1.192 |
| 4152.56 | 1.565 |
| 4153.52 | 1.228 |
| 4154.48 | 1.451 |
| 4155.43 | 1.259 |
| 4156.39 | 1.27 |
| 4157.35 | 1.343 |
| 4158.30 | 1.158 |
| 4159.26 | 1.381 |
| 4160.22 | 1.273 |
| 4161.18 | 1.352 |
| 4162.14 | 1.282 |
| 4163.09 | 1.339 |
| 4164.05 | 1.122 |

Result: -4.18 Angstrom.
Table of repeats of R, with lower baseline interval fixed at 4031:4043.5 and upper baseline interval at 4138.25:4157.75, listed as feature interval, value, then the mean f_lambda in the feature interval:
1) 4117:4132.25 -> -0.24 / 1.37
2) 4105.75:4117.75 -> -2.15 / 1.6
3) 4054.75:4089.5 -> -1.49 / 1.44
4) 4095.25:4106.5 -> -1.09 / 1.5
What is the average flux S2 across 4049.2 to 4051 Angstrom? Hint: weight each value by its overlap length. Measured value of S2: 1.25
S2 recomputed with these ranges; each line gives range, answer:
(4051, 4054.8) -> 1.38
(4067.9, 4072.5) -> 1.47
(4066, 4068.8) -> 1.54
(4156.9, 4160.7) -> 1.29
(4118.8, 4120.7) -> 0.922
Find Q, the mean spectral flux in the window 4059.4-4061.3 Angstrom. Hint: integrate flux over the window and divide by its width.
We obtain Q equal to 1.32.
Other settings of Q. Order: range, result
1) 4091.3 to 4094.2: 1.59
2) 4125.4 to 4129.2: 1.63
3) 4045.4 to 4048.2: 0.867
